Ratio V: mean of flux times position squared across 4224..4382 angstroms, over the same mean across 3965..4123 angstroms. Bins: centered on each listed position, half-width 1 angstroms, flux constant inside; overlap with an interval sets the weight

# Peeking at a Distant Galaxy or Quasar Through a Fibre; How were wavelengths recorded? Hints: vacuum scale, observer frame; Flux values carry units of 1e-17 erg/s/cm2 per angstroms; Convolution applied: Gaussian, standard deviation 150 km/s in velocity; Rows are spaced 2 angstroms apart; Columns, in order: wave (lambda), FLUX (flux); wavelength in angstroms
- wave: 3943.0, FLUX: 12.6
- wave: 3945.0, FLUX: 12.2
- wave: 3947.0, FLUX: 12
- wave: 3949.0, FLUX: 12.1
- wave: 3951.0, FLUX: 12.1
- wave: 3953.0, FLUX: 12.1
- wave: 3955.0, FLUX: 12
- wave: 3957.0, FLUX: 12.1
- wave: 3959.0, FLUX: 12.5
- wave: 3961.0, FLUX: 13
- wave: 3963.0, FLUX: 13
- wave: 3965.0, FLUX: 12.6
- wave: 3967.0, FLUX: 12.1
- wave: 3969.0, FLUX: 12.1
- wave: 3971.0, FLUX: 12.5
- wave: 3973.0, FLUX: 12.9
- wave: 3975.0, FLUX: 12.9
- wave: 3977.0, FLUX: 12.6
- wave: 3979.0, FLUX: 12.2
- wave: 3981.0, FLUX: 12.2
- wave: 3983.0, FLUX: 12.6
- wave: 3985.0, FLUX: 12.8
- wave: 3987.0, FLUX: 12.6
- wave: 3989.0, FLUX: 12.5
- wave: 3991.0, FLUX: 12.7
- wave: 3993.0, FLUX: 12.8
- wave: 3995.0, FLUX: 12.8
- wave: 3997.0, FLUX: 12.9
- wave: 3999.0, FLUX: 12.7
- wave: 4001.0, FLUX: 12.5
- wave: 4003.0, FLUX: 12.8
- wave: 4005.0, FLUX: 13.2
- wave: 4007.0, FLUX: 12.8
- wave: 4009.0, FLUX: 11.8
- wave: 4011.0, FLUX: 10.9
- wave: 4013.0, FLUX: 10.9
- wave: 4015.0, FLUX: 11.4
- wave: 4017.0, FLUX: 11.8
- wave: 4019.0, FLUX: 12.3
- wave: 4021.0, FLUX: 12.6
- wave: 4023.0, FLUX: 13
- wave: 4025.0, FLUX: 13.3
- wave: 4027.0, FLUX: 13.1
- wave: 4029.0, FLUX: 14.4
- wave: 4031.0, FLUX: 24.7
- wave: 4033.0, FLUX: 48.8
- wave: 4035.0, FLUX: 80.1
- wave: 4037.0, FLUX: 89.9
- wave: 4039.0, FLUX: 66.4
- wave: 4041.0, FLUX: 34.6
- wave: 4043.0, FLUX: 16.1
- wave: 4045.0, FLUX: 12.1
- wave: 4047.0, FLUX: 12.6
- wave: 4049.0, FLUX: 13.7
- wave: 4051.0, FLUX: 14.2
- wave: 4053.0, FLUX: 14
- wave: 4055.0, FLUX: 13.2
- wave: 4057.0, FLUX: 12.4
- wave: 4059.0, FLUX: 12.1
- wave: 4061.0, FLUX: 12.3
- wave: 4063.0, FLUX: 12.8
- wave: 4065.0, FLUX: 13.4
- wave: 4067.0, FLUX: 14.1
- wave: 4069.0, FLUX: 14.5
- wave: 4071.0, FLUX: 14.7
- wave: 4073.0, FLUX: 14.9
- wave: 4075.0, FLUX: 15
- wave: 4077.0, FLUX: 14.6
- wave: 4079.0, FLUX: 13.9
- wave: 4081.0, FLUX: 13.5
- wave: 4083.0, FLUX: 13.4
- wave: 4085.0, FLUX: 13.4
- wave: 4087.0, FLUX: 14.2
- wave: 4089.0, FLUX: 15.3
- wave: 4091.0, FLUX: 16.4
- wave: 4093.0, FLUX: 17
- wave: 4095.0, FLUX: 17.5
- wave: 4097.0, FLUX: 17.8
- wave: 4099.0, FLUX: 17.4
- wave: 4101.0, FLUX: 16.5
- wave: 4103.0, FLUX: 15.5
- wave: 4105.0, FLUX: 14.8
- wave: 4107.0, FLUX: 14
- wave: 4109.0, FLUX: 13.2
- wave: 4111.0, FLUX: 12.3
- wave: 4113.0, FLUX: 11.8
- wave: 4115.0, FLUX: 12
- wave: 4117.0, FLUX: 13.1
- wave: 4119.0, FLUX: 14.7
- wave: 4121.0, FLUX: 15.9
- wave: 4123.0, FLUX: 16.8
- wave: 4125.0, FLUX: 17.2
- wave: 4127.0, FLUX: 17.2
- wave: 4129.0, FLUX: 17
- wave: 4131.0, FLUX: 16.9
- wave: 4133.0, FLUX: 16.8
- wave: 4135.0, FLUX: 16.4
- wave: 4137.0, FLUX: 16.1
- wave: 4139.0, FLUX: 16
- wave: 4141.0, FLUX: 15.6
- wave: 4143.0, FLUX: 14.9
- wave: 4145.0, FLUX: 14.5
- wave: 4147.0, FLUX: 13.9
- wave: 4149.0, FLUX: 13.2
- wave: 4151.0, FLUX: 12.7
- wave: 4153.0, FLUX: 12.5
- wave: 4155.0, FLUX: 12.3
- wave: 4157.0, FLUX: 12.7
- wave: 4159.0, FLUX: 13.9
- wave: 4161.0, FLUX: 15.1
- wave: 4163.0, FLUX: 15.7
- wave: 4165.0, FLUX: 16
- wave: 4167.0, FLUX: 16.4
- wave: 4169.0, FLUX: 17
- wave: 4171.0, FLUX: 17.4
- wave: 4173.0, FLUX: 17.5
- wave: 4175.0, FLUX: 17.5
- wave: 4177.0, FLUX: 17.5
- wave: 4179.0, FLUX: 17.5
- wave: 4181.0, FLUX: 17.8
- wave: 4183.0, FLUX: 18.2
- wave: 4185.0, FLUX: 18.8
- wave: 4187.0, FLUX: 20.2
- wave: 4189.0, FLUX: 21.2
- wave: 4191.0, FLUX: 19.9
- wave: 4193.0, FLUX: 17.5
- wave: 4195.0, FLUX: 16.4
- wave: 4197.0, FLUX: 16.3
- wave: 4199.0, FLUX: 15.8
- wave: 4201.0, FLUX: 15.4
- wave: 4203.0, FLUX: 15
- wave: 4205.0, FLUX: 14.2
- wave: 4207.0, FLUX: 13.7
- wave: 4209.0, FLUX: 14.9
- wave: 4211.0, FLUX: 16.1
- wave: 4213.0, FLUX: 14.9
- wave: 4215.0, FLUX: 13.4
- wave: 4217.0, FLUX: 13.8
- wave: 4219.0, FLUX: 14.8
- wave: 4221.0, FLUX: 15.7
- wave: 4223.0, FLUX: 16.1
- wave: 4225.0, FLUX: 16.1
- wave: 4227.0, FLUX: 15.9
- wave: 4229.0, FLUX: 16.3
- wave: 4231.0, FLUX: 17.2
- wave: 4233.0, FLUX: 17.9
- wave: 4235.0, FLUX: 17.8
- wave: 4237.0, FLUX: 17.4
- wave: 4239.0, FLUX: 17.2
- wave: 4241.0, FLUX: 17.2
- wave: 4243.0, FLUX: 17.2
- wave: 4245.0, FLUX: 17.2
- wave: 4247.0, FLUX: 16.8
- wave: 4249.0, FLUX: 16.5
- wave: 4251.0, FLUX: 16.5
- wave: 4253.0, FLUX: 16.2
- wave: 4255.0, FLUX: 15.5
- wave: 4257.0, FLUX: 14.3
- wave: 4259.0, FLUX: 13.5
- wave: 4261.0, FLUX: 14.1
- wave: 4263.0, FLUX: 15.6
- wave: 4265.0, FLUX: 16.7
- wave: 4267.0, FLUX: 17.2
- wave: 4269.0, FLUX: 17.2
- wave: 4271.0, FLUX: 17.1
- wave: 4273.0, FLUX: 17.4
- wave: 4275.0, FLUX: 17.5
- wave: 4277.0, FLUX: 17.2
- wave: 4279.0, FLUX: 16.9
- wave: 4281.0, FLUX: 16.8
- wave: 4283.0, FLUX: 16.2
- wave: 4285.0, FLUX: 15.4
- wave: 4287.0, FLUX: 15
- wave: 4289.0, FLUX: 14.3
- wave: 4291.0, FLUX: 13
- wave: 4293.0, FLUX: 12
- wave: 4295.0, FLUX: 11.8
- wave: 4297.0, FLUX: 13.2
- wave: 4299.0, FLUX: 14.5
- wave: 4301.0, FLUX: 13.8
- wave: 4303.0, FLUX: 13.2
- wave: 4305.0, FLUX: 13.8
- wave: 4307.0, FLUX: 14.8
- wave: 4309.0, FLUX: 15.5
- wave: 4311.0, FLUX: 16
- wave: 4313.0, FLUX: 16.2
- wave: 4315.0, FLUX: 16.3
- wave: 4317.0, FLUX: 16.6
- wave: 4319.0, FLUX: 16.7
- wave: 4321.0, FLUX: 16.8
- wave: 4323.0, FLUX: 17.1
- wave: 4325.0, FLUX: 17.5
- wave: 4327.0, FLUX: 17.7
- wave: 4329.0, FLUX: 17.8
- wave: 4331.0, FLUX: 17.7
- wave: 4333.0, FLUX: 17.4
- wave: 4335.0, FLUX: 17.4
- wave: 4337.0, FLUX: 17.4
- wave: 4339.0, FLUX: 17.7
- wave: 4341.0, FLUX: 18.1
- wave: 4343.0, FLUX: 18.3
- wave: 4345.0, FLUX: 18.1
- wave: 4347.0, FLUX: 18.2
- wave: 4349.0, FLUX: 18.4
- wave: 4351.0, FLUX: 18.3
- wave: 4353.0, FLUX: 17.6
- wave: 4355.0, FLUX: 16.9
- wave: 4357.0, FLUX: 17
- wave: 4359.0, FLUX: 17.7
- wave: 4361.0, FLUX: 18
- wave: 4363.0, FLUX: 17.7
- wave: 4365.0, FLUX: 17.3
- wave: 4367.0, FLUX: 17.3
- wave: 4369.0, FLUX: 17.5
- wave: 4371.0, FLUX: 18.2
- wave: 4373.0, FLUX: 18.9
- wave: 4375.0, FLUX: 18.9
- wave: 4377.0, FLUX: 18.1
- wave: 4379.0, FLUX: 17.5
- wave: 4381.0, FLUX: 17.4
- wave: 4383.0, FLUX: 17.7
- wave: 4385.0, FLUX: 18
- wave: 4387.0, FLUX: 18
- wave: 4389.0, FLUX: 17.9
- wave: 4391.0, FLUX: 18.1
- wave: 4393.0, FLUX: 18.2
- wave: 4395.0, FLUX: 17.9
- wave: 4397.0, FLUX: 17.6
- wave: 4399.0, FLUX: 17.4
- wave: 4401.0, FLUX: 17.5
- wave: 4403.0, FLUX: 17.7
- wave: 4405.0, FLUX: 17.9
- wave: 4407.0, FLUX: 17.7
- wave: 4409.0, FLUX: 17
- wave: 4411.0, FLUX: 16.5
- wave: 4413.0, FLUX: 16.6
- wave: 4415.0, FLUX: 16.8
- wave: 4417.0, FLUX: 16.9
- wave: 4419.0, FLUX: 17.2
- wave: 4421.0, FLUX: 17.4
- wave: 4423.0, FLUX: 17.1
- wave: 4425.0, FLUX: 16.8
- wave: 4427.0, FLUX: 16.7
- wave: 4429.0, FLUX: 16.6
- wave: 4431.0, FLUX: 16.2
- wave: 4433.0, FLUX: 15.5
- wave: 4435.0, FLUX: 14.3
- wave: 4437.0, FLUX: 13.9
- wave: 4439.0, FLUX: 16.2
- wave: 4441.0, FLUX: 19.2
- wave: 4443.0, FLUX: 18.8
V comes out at 1.11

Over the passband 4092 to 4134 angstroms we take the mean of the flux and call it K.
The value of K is 15.5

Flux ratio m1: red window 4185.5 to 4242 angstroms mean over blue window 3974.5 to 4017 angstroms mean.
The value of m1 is 1.3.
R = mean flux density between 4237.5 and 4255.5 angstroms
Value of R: 16.8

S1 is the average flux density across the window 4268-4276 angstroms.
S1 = 17.3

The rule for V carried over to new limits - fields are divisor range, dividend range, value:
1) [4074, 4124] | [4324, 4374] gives 1.35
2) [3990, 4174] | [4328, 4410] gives 1.20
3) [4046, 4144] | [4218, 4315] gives 1.16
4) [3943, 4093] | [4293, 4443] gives 1.21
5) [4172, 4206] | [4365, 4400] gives 1.12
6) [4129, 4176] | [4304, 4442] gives 1.25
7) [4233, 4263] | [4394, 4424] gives 1.14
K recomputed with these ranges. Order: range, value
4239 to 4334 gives 15.9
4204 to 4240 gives 15.7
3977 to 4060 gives 19.2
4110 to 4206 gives 15.8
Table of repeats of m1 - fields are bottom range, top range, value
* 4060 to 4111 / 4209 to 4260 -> 1.09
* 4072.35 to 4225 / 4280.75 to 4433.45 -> 1.08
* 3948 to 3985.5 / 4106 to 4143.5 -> 1.22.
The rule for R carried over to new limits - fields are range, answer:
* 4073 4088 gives 14.1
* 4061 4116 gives 14.5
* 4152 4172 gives 14.9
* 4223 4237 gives 16.9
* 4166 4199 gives 17.9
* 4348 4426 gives 17.6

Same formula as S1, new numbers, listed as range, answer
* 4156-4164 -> 14.4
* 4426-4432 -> 16.5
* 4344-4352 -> 18.2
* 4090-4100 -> 17.2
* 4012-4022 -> 11.8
